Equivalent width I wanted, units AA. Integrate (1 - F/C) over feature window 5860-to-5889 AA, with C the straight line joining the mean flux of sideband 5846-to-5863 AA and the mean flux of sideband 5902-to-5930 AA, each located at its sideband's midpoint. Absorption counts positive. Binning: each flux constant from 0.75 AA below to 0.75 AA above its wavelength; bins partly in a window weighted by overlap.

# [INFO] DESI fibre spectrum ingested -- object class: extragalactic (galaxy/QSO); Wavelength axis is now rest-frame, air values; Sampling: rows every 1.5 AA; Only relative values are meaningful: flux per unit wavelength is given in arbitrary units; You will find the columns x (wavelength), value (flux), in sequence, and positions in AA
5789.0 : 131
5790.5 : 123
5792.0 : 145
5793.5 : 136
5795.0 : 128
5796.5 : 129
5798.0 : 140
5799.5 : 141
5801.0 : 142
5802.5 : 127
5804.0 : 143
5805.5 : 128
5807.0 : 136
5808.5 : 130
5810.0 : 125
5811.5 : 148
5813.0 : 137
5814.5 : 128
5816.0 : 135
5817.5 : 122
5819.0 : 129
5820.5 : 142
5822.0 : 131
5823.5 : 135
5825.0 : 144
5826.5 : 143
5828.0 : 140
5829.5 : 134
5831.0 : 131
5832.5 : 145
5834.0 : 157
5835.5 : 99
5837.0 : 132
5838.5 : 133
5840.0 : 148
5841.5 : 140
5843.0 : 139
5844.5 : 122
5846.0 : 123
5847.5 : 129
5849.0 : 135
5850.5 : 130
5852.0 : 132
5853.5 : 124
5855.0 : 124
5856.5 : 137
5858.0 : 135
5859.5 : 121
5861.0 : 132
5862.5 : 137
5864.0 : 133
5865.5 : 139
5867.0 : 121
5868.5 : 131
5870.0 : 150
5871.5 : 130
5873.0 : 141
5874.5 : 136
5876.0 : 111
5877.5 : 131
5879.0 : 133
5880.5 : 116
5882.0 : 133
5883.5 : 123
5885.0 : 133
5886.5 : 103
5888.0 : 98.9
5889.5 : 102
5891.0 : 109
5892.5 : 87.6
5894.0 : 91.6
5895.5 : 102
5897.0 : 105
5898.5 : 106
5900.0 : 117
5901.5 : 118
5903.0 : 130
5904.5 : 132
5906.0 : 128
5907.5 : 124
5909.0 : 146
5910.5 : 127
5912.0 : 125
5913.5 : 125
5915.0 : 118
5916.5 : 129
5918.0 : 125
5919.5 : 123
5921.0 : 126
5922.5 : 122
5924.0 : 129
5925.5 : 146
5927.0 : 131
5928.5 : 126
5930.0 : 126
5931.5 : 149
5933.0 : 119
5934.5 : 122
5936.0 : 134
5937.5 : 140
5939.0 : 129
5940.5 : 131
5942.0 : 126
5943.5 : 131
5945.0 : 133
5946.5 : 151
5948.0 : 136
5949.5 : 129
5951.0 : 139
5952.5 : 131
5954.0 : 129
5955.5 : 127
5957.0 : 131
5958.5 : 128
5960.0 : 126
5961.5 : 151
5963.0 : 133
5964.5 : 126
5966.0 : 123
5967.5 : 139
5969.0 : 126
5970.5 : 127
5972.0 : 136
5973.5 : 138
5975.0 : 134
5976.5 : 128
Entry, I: 0.4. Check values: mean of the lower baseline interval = 130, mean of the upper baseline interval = 128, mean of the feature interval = 128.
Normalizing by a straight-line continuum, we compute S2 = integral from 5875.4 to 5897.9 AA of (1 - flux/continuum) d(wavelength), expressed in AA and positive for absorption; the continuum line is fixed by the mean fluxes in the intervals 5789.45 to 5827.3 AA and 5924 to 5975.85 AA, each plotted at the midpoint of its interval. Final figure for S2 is 3.6 AA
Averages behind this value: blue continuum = 135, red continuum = 132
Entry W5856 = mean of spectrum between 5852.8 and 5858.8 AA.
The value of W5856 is 130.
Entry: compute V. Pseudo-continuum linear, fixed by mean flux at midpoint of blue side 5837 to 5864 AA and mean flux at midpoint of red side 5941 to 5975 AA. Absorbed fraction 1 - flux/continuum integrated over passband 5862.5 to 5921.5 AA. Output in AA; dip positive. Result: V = 4.4 AA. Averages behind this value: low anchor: 132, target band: 122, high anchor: 133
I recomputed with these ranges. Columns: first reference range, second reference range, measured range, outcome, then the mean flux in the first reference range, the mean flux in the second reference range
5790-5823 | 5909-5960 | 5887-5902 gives 3.2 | 134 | 130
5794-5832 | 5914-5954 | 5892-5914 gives 2.3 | 135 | 131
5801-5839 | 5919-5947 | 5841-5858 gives 0.4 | 134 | 131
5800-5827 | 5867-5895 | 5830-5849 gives -0.6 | 135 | 120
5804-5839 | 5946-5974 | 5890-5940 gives 3.8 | 134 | 133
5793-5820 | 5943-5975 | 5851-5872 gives 0.2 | 134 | 133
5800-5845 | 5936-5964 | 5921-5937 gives 0.4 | 135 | 133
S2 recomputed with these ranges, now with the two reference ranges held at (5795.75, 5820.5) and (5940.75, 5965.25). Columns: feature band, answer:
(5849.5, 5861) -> 0.37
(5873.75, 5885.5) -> 0.58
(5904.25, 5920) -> 0.69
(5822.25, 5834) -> -0.51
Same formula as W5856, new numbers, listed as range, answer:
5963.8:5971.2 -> 128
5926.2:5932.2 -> 133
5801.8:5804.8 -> 135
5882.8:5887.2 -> 120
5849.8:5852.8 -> 131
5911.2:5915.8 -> 123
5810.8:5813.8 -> 142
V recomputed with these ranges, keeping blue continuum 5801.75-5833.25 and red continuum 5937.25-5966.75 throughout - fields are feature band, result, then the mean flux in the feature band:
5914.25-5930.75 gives 0.7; 127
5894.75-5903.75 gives 1.4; 113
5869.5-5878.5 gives 0.1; 133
